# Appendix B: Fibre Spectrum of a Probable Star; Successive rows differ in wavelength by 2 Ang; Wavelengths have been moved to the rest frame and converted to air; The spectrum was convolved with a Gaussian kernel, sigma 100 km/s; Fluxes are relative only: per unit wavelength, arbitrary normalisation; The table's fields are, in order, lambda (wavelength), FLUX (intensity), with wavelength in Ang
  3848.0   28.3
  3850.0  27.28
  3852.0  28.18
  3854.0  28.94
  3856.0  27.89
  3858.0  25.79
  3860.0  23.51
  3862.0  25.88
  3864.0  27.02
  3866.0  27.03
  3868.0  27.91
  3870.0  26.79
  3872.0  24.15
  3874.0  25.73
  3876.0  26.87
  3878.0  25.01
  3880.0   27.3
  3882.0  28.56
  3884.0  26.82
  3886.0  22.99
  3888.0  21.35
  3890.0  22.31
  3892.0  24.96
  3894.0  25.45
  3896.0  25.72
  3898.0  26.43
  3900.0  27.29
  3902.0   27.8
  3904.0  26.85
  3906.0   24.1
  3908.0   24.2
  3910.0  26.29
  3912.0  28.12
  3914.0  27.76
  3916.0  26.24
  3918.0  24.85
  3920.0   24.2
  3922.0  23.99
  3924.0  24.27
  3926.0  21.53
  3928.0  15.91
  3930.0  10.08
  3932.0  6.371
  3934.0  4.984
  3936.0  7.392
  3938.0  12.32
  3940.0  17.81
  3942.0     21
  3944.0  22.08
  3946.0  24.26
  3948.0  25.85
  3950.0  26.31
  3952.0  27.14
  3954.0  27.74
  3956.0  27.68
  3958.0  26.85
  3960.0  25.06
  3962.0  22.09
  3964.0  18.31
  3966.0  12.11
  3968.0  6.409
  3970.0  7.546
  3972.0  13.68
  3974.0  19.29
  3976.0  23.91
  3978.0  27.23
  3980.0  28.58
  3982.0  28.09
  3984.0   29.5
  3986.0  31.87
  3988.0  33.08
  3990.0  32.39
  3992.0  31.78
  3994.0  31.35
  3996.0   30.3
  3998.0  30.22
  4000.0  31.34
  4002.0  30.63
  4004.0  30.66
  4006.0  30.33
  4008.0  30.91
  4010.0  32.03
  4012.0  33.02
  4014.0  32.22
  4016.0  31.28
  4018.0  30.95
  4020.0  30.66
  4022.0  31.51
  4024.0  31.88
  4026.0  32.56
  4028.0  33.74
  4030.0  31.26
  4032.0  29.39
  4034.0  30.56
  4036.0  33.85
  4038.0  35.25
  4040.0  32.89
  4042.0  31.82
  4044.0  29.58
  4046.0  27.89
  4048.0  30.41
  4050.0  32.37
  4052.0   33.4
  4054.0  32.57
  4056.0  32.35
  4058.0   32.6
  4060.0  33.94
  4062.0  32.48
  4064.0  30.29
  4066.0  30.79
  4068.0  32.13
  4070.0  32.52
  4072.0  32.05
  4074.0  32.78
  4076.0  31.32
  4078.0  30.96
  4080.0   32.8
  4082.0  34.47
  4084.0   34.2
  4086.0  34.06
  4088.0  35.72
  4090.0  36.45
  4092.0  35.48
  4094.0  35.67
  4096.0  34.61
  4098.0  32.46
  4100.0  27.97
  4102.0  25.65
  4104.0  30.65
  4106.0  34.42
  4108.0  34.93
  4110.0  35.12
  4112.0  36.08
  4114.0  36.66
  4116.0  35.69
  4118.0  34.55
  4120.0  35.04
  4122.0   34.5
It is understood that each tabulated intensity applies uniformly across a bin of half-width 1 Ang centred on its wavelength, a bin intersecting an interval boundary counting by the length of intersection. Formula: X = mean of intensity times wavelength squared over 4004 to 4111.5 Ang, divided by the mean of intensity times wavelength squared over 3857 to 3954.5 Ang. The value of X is 1.5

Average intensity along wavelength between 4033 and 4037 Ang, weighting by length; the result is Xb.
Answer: 32.2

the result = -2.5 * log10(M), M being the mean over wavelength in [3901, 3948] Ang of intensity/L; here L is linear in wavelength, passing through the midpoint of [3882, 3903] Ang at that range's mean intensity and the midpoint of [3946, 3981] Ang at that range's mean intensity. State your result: 0.15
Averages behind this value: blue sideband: 25.3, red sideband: 21.6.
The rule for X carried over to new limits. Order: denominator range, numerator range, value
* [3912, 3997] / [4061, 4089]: 1.56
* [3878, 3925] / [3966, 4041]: 1.19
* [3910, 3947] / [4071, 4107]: 1.85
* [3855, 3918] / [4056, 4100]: 1.41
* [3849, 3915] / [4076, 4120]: 1.44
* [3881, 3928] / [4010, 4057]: 1.35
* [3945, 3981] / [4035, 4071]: 1.55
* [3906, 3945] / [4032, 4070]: 1.74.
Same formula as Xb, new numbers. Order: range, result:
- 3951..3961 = 26.9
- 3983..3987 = 30.7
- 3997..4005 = 30.7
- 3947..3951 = 26.1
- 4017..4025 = 31.2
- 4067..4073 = 32.2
